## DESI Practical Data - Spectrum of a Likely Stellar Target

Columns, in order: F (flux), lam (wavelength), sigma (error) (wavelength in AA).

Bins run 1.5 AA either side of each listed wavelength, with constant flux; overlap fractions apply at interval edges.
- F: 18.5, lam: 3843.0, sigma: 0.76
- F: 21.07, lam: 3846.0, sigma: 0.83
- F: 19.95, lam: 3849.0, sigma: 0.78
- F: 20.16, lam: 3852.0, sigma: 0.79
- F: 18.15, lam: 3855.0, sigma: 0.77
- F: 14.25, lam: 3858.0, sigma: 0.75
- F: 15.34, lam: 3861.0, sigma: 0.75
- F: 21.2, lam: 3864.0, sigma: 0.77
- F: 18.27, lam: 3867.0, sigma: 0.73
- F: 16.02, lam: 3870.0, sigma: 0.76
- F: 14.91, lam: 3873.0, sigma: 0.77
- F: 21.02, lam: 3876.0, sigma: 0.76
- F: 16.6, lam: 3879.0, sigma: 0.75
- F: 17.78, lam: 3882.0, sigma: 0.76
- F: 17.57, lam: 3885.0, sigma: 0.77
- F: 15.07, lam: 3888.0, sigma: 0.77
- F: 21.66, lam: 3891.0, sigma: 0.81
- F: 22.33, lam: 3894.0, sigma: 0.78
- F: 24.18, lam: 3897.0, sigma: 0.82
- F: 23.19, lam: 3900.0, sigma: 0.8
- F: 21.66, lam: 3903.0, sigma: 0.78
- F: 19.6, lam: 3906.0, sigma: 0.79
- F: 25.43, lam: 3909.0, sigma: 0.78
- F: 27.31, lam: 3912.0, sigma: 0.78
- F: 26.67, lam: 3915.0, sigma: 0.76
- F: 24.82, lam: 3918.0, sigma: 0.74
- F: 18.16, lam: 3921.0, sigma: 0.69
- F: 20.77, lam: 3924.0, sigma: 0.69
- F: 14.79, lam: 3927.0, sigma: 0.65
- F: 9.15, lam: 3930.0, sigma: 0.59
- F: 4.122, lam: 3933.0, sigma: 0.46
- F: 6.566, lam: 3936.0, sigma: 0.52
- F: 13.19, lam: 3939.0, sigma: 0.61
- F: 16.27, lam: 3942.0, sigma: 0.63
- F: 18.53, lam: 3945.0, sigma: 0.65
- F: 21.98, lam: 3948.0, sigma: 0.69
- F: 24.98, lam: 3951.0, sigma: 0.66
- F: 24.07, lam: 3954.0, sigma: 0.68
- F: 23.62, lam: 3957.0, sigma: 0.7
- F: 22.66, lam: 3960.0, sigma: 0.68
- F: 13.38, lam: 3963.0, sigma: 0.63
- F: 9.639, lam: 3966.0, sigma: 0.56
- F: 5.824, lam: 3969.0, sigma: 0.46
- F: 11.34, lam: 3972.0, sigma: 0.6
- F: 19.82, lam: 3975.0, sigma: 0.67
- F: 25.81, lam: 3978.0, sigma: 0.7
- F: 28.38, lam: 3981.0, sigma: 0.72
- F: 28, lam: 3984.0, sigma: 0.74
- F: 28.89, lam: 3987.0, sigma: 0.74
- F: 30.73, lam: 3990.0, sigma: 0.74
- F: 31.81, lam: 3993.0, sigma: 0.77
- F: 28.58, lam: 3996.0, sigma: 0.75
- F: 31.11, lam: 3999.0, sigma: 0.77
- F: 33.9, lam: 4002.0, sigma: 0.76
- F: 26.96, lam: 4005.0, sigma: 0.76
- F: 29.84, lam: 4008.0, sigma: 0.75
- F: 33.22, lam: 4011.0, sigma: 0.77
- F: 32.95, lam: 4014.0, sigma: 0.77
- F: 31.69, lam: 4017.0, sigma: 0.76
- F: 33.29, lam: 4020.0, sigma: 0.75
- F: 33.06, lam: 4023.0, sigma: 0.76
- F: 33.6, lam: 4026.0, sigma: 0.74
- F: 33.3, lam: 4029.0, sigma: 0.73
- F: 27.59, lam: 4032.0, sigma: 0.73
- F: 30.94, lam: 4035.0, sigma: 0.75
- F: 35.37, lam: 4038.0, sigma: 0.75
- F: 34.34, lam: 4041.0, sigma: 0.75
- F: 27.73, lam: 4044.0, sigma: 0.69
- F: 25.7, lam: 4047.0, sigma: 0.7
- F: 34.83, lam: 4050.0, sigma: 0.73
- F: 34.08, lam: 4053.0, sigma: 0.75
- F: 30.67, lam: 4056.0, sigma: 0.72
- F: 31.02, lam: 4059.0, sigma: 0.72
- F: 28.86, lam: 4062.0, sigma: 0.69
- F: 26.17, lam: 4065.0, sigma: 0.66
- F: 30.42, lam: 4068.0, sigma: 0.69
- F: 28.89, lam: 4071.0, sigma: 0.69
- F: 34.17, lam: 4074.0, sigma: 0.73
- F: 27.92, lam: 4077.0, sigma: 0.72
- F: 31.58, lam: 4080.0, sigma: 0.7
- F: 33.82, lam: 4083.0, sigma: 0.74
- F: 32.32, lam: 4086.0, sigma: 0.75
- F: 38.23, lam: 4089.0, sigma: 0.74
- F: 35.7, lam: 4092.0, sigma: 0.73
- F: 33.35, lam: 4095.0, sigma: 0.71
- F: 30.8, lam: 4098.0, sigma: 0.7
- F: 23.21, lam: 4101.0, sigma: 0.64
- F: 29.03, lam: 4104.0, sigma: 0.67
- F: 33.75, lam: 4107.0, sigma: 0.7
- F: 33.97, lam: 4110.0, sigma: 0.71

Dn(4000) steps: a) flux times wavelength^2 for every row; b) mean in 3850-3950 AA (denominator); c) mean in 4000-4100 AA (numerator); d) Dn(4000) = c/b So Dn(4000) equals 1.9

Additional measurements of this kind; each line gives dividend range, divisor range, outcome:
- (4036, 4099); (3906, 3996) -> 1.68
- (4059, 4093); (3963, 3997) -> 1.49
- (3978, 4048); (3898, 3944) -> 1.78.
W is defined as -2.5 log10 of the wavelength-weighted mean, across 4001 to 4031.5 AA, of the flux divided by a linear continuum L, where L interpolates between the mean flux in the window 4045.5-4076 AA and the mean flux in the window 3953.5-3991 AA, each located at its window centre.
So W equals -0.24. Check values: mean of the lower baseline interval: 20.7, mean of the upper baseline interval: 30.4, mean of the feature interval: 32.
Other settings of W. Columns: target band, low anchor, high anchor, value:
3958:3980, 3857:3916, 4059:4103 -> 0.47 mag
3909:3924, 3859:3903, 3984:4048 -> -0.09 mag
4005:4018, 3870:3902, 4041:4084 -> -0.15 mag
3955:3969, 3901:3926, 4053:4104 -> 0.47 mag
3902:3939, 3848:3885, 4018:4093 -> 0.19 mag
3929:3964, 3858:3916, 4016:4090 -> 0.41 mag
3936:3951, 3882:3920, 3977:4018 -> 0.44 mag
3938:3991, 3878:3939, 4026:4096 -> 0.16 mag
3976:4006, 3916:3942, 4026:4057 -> -0.22 mag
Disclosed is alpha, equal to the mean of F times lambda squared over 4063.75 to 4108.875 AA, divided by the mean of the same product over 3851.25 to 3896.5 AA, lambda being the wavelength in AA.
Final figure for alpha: 1.92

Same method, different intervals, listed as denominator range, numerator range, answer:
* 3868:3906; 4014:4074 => 1.75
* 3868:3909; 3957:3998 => 1.18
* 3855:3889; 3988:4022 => 1.95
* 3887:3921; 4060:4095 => 1.52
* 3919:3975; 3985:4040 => 2.07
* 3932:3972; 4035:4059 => 2.11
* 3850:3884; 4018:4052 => 1.96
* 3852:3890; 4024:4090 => 1.99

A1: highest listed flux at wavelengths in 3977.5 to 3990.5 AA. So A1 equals 30.73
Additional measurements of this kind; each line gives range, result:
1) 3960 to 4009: 33.9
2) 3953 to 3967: 24.07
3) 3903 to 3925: 27.31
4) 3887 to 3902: 24.18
